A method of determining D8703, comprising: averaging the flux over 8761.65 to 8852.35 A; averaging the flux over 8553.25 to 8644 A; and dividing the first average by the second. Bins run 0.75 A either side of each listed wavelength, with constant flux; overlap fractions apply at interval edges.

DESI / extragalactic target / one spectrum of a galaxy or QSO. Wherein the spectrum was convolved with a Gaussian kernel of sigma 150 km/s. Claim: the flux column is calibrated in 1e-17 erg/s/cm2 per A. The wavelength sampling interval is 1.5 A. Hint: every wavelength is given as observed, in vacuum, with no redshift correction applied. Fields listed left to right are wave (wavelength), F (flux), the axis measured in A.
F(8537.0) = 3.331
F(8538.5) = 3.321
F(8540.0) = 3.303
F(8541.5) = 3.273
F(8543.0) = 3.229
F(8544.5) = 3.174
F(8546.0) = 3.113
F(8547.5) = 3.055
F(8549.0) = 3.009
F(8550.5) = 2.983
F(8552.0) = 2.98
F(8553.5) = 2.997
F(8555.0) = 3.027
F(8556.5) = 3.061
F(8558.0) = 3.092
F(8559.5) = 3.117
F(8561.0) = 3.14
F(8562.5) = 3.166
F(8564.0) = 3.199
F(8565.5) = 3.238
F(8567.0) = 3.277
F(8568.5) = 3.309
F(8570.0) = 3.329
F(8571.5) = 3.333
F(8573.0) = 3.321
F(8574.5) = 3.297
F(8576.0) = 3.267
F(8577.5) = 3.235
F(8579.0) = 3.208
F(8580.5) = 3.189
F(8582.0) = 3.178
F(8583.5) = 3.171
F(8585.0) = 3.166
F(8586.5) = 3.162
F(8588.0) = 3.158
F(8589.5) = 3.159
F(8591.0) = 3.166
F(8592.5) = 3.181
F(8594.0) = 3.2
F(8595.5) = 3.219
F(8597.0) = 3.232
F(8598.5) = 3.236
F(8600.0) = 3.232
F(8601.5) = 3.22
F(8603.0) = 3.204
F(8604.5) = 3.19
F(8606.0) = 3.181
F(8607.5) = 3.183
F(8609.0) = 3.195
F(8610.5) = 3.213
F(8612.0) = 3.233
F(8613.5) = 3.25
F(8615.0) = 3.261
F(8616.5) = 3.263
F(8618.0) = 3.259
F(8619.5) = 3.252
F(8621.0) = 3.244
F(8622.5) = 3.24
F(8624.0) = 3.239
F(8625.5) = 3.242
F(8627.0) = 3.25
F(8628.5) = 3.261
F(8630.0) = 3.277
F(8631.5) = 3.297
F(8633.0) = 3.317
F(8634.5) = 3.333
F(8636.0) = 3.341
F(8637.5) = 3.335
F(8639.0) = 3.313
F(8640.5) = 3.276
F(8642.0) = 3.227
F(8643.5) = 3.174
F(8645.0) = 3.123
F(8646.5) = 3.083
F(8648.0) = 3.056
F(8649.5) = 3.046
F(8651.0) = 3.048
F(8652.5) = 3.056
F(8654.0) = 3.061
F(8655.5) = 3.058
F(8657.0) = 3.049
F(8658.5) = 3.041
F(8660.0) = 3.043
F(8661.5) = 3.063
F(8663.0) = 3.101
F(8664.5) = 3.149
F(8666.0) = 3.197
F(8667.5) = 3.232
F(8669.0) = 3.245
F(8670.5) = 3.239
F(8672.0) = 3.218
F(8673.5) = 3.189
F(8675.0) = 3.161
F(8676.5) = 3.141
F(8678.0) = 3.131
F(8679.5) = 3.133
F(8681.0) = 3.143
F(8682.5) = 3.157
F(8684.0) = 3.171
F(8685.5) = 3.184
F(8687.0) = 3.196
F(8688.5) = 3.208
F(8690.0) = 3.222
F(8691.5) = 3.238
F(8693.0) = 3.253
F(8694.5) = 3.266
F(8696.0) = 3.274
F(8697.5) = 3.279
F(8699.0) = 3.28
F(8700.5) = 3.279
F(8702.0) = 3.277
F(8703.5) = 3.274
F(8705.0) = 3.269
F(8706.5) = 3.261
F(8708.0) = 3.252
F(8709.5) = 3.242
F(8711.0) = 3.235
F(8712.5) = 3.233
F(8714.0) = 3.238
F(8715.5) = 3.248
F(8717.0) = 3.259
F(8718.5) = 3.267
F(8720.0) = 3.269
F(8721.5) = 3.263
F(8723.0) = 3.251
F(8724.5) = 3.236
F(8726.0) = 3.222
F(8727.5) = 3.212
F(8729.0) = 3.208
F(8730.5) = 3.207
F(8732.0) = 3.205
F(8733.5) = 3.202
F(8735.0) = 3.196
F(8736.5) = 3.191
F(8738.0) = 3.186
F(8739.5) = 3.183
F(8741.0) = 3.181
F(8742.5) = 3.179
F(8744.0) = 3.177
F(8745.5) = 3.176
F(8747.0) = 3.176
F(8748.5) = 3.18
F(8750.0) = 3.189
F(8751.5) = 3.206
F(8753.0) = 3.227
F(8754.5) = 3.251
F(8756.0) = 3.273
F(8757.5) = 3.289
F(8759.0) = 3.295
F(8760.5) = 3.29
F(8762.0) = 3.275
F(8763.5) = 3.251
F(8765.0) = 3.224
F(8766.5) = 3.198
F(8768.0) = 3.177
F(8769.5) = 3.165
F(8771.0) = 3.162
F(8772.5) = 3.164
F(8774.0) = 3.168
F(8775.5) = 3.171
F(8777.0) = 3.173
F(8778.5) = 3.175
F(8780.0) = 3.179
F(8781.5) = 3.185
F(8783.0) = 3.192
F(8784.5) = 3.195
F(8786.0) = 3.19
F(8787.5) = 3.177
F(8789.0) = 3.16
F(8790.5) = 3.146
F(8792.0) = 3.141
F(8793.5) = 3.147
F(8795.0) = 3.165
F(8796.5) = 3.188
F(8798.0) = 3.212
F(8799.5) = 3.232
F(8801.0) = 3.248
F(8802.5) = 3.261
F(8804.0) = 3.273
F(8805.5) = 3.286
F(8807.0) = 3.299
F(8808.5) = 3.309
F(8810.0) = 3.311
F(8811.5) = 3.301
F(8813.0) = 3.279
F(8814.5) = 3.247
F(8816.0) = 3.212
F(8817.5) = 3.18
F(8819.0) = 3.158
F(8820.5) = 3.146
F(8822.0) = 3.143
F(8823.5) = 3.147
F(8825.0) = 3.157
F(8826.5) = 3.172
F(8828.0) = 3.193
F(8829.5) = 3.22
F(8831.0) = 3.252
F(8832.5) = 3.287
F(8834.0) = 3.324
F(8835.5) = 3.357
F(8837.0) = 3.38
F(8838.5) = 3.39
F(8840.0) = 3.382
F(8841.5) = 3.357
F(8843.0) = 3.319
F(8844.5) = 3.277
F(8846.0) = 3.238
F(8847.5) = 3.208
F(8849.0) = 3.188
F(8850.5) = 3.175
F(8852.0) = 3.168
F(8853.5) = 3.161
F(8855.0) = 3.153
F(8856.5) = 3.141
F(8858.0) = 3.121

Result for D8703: 1.0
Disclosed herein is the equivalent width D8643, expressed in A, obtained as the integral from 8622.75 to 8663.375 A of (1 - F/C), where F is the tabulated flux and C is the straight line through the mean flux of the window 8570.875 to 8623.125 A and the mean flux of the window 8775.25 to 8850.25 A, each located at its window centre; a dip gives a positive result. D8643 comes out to 0.6 A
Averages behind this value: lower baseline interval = 3.22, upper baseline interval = 3.23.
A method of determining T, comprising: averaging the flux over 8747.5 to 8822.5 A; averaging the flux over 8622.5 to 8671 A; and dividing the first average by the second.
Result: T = 1.01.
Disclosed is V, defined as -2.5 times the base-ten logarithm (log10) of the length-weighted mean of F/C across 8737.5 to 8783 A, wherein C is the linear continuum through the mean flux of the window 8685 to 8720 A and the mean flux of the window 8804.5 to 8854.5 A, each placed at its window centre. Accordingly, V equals 0.02 mag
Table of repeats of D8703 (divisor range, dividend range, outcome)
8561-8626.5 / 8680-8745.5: 1.00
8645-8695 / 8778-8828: 1.02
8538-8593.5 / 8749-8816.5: 1.01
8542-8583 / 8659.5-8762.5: 1.01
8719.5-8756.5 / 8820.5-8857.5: 1.01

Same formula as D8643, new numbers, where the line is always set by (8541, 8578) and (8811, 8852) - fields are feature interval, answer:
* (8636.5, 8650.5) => 0.04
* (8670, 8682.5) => 0.13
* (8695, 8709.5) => -0.28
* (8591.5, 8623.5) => -0.42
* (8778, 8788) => 0.14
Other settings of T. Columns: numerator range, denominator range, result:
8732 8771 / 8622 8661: 1.01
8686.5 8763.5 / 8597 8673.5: 1.01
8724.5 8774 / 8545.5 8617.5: 1.01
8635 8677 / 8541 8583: 0.99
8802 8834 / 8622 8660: 1.01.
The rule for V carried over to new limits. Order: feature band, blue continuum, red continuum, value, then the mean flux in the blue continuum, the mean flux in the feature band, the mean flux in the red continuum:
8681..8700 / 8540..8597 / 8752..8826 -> -0.01 mag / 3.17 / 3.22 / 3.21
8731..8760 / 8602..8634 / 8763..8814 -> 0.00 mag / 3.24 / 3.21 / 3.21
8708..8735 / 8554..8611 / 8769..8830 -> -0.01 mag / 3.2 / 3.23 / 3.2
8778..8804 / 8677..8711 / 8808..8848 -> 0.02 mag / 3.23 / 3.19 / 3.26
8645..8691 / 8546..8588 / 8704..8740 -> 0.03 mag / 3.17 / 3.13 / 3.23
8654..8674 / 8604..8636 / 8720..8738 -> 0.03 mag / 3.25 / 3.14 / 3.22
